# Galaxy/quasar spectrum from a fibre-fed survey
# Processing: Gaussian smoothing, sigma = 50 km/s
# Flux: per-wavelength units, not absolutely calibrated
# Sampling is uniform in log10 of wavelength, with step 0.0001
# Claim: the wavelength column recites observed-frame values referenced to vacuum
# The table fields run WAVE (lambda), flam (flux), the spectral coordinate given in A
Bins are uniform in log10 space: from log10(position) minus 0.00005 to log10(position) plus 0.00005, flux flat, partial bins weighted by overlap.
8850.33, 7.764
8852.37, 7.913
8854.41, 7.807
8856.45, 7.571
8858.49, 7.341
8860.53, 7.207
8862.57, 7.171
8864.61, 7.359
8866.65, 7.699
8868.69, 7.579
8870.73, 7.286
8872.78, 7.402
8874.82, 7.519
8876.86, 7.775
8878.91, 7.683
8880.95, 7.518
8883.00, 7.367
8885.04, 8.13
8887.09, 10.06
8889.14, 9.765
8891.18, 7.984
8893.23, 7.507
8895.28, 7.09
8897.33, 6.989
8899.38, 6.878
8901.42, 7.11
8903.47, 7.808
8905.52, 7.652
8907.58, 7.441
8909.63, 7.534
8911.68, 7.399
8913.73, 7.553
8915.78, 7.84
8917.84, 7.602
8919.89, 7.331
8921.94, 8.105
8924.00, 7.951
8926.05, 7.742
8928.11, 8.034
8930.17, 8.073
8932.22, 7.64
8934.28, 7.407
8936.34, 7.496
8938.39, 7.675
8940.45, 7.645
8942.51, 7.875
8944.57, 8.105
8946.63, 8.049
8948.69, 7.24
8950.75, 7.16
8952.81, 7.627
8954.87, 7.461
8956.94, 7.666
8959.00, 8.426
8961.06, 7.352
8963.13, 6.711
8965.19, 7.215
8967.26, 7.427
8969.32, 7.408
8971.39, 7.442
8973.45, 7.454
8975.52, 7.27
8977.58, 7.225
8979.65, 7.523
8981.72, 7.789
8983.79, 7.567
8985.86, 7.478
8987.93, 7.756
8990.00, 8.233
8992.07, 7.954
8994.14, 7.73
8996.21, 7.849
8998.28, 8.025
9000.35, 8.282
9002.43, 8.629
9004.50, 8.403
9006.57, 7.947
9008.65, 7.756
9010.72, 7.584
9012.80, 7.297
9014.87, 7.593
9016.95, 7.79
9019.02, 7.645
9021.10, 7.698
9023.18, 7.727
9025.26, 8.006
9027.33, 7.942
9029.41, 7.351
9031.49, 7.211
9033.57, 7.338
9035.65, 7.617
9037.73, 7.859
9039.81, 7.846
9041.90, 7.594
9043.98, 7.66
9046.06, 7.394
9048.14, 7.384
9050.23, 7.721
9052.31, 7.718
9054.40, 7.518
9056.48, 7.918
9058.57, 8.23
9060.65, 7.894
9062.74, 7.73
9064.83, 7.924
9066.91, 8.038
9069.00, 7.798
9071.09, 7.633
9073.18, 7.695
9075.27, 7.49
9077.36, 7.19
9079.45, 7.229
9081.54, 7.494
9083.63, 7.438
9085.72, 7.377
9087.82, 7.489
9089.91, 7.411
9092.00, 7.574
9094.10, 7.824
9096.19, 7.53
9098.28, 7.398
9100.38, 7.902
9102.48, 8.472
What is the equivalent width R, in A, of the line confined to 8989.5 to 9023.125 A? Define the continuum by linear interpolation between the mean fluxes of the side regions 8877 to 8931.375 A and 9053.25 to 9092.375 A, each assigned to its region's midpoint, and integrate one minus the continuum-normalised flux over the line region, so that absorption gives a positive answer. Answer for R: -0.9 A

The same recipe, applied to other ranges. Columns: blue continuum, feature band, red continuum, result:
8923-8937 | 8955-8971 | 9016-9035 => 0.5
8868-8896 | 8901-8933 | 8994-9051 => 0.8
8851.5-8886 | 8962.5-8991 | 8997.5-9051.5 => 0.8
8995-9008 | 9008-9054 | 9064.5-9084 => 1.8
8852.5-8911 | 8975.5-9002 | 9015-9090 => -0.5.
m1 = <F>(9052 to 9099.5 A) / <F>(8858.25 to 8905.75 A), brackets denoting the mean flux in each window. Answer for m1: 1.00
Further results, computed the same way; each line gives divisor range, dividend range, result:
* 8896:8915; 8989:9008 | 1.10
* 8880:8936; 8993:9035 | 1.00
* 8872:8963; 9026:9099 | 0.99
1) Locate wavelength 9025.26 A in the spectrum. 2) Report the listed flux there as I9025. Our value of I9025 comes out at 8.006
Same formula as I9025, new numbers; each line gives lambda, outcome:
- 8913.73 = 7.553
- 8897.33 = 6.989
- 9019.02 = 7.645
